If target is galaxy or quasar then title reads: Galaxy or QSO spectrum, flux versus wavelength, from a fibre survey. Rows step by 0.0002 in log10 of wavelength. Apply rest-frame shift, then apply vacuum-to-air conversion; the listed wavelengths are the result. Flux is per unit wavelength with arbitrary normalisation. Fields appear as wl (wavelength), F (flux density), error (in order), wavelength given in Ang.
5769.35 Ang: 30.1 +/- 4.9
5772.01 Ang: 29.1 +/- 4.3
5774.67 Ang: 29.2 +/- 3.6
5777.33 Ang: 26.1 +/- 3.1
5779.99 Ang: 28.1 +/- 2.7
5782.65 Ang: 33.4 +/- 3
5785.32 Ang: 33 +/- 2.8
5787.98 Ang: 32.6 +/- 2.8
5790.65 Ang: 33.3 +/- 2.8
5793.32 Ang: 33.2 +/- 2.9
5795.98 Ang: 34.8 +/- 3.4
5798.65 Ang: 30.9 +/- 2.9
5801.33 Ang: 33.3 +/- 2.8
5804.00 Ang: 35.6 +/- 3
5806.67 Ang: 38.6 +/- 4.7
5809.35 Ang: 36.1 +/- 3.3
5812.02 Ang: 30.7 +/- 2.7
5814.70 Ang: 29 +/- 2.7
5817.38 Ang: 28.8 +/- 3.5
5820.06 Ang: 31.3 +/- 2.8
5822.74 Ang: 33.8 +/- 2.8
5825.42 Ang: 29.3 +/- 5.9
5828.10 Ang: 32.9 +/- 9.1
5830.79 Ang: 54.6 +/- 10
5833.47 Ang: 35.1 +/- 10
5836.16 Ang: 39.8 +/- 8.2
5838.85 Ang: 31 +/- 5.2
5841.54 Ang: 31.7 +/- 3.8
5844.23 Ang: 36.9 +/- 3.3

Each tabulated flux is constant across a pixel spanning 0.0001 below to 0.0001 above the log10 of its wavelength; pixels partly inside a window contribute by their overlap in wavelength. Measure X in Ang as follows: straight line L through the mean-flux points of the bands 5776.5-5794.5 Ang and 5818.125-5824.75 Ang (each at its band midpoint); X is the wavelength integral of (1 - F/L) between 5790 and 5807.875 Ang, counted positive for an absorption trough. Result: -1.5 Ang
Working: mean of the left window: 31.5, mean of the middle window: 34.3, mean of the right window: 31.9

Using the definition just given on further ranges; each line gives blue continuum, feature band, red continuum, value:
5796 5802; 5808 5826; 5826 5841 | 1.98 Ang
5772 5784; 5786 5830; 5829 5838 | 3.42 Ang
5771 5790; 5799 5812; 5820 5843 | -0.79 Ang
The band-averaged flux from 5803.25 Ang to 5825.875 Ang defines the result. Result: 32.6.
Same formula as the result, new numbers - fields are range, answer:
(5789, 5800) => 33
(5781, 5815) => 33.5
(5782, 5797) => 33.4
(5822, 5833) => 37.7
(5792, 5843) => 34.2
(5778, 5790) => 31.5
